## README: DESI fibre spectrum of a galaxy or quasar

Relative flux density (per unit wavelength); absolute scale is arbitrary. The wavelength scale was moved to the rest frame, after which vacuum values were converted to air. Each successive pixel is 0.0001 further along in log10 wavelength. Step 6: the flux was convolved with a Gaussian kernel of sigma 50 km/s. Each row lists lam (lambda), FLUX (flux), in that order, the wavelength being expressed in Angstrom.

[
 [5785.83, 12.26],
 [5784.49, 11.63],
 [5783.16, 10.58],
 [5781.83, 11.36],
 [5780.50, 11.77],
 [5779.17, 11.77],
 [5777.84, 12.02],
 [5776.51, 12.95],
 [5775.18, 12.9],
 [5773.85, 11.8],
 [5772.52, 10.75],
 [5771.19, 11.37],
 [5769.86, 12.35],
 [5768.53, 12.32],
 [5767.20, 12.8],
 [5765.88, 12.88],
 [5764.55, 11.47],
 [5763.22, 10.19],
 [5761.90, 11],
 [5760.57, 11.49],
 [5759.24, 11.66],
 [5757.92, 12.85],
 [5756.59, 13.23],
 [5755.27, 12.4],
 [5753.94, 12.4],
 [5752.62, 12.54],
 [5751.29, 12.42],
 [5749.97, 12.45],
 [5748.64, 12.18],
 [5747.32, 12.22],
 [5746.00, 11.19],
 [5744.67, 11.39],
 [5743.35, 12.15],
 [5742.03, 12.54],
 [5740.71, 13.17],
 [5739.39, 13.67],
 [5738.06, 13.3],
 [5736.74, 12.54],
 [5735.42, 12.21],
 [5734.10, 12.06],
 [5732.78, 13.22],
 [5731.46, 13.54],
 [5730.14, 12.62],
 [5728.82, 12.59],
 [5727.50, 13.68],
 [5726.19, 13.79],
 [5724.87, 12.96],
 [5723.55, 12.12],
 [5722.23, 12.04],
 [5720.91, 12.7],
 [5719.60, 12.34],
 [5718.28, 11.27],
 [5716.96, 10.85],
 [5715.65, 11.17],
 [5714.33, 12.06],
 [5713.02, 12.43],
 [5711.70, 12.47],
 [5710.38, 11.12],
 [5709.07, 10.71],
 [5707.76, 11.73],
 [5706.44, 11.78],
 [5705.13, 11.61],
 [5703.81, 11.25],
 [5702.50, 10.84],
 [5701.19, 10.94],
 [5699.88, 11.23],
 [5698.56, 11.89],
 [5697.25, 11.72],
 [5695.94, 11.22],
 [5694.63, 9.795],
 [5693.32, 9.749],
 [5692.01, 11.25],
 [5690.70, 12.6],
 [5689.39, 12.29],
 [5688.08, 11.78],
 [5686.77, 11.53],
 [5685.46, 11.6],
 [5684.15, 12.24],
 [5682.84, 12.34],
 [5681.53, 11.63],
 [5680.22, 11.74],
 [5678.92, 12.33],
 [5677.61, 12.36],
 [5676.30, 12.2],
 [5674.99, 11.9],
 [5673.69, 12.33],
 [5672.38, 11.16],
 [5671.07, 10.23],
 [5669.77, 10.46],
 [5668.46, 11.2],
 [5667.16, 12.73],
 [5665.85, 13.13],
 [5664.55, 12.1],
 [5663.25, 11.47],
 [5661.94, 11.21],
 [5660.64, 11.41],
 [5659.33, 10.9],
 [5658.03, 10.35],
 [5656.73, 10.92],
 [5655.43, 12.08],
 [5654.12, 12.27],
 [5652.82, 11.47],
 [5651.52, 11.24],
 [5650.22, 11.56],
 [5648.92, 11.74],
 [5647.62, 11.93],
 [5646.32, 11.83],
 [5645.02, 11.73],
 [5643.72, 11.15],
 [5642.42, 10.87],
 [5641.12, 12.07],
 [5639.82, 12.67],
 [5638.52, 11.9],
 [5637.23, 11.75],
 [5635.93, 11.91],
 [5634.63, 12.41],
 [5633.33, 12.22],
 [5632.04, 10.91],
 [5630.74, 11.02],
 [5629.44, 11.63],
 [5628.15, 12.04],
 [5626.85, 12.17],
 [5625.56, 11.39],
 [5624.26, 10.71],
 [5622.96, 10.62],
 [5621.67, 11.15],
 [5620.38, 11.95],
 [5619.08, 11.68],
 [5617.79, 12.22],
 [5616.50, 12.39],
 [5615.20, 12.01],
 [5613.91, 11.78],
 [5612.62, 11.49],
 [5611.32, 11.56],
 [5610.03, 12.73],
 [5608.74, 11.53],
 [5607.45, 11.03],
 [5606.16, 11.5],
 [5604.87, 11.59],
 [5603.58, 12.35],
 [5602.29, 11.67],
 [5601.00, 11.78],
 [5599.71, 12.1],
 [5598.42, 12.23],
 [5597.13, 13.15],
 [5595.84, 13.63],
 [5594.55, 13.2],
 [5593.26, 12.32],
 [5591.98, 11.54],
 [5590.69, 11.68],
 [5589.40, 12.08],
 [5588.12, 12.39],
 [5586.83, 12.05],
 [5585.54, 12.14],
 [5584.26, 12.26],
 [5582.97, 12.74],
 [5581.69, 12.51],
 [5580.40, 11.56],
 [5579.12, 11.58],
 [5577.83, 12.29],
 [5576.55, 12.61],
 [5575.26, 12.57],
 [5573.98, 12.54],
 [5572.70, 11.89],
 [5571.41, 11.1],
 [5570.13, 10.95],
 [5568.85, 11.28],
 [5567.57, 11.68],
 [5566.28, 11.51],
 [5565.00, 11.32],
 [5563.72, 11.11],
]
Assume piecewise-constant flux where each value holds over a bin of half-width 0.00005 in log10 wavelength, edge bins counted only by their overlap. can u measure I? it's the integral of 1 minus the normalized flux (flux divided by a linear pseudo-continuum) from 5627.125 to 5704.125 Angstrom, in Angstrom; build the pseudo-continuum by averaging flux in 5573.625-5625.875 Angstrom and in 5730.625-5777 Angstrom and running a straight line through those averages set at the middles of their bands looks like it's 3.3 Angstrom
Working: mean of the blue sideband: 12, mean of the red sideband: 12.3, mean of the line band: 11.6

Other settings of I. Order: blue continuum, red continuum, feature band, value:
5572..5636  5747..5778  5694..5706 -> 0.9 Angstrom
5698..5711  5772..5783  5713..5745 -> -2.8 Angstrom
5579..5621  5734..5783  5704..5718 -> 0.6 Angstrom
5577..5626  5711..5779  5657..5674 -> 1.0 Angstrom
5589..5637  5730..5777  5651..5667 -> 0.6 Angstrom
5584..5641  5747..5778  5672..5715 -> 1.4 Angstrom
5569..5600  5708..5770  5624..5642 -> 0.6 Angstrom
